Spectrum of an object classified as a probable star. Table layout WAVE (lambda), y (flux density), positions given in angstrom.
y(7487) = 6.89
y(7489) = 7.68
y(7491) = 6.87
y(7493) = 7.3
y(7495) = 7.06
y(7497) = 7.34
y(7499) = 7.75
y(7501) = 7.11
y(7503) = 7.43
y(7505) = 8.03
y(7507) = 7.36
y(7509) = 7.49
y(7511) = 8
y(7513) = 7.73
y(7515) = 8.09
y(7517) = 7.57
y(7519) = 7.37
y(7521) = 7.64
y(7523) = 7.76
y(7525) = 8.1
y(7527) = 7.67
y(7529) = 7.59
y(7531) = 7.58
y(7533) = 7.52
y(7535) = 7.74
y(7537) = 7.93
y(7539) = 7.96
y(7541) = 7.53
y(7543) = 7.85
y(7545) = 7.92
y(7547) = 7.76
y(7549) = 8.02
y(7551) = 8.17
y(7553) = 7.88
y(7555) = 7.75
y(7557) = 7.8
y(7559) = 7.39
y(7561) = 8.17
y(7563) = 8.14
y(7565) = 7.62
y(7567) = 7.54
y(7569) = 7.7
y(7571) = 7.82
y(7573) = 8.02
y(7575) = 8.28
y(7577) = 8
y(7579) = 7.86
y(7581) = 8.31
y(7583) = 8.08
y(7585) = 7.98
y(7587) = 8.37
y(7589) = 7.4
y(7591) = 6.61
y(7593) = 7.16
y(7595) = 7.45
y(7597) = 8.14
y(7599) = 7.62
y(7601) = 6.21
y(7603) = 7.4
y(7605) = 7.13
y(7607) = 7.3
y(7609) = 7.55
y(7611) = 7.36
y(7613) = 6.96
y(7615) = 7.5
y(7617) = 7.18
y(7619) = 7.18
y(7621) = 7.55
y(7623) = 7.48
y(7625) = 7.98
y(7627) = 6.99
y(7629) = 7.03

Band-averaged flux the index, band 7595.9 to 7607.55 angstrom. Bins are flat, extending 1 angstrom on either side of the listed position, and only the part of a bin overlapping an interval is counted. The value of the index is 7.3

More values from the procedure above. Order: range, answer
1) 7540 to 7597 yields 7.81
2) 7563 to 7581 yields 7.9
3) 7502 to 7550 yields 7.74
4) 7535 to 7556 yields 7.87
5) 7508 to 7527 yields 7.75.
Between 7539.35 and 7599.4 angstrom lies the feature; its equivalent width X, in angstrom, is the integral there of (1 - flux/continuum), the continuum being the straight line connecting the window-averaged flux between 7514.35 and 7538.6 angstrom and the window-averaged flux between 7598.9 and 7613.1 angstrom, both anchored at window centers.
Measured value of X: -3.2 angstrom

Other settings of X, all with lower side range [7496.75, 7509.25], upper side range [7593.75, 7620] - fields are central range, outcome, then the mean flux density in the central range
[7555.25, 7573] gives -1.0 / 7.79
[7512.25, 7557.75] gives -2.0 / 7.78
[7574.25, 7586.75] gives -1.3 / 8.1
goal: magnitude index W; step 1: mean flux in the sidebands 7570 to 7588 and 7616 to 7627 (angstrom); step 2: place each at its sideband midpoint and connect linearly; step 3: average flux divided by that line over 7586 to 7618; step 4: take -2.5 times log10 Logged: 0.06 mag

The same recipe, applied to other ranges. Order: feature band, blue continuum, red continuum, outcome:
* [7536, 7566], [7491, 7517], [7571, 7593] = -0.019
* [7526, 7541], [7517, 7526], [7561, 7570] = 0.004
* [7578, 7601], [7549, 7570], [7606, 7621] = -0.017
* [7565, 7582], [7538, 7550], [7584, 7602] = -0.046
